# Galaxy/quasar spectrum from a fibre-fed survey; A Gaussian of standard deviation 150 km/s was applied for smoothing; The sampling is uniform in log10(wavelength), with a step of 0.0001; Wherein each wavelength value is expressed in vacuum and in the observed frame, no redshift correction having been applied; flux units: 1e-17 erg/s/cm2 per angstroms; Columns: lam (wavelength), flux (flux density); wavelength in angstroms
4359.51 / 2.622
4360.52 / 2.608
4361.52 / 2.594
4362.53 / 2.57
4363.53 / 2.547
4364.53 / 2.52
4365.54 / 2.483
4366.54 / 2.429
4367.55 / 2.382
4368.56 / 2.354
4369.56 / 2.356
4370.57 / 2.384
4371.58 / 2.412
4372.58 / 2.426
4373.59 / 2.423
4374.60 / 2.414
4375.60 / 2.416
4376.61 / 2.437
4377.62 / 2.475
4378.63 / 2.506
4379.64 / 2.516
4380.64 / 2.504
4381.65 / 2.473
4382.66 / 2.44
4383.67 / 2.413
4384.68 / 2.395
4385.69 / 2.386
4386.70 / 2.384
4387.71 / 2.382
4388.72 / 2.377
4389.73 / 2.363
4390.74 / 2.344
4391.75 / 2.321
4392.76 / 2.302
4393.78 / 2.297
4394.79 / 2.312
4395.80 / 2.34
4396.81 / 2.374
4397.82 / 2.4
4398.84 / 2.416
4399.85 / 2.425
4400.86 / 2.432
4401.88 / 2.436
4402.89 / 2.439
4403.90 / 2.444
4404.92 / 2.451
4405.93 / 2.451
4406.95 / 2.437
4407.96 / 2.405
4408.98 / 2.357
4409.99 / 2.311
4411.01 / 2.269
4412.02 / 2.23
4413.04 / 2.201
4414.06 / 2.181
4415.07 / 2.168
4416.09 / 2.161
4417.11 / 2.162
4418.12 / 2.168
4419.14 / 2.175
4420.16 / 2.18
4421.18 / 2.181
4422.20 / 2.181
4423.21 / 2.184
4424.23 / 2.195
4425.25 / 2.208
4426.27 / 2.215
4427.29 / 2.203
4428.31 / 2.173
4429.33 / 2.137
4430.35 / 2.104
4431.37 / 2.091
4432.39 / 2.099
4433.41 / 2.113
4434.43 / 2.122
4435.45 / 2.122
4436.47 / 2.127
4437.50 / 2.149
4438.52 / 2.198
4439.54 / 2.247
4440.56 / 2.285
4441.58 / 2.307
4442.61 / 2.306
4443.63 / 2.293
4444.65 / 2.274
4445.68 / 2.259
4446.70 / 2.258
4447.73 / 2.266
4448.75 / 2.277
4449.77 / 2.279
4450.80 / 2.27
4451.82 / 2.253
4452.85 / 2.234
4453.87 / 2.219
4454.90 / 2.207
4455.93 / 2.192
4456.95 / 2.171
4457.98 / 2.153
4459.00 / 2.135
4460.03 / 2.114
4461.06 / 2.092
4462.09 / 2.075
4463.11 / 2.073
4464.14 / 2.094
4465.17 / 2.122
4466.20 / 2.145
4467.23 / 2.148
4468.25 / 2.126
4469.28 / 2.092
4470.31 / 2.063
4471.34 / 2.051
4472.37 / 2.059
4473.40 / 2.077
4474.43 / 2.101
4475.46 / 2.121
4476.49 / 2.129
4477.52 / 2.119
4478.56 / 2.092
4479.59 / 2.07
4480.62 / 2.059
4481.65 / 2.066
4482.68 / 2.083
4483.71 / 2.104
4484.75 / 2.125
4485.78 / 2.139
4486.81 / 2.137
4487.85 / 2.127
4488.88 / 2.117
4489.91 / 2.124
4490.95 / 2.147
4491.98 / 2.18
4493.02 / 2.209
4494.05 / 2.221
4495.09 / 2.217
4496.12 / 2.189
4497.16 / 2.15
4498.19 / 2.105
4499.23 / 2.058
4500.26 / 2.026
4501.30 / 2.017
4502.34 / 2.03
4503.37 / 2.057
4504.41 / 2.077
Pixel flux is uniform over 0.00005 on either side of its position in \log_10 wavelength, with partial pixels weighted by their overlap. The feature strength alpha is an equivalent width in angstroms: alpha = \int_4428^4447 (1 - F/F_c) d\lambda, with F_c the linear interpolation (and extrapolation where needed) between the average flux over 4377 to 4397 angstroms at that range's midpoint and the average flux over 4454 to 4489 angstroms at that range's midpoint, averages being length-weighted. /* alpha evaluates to 0.3 angstroms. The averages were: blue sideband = 2.4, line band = 2.19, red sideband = 2.11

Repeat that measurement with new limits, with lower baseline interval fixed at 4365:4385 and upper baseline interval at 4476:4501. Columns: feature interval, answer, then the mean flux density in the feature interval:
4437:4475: 0.6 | 2.18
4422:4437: 0.9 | 2.15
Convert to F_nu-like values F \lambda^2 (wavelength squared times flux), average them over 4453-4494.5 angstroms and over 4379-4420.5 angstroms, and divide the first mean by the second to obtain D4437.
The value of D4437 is 0.9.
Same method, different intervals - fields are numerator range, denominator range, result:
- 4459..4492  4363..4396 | 0.91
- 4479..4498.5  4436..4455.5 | 0.97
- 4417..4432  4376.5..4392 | 0.91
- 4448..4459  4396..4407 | 0.94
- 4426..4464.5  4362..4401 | 0.93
